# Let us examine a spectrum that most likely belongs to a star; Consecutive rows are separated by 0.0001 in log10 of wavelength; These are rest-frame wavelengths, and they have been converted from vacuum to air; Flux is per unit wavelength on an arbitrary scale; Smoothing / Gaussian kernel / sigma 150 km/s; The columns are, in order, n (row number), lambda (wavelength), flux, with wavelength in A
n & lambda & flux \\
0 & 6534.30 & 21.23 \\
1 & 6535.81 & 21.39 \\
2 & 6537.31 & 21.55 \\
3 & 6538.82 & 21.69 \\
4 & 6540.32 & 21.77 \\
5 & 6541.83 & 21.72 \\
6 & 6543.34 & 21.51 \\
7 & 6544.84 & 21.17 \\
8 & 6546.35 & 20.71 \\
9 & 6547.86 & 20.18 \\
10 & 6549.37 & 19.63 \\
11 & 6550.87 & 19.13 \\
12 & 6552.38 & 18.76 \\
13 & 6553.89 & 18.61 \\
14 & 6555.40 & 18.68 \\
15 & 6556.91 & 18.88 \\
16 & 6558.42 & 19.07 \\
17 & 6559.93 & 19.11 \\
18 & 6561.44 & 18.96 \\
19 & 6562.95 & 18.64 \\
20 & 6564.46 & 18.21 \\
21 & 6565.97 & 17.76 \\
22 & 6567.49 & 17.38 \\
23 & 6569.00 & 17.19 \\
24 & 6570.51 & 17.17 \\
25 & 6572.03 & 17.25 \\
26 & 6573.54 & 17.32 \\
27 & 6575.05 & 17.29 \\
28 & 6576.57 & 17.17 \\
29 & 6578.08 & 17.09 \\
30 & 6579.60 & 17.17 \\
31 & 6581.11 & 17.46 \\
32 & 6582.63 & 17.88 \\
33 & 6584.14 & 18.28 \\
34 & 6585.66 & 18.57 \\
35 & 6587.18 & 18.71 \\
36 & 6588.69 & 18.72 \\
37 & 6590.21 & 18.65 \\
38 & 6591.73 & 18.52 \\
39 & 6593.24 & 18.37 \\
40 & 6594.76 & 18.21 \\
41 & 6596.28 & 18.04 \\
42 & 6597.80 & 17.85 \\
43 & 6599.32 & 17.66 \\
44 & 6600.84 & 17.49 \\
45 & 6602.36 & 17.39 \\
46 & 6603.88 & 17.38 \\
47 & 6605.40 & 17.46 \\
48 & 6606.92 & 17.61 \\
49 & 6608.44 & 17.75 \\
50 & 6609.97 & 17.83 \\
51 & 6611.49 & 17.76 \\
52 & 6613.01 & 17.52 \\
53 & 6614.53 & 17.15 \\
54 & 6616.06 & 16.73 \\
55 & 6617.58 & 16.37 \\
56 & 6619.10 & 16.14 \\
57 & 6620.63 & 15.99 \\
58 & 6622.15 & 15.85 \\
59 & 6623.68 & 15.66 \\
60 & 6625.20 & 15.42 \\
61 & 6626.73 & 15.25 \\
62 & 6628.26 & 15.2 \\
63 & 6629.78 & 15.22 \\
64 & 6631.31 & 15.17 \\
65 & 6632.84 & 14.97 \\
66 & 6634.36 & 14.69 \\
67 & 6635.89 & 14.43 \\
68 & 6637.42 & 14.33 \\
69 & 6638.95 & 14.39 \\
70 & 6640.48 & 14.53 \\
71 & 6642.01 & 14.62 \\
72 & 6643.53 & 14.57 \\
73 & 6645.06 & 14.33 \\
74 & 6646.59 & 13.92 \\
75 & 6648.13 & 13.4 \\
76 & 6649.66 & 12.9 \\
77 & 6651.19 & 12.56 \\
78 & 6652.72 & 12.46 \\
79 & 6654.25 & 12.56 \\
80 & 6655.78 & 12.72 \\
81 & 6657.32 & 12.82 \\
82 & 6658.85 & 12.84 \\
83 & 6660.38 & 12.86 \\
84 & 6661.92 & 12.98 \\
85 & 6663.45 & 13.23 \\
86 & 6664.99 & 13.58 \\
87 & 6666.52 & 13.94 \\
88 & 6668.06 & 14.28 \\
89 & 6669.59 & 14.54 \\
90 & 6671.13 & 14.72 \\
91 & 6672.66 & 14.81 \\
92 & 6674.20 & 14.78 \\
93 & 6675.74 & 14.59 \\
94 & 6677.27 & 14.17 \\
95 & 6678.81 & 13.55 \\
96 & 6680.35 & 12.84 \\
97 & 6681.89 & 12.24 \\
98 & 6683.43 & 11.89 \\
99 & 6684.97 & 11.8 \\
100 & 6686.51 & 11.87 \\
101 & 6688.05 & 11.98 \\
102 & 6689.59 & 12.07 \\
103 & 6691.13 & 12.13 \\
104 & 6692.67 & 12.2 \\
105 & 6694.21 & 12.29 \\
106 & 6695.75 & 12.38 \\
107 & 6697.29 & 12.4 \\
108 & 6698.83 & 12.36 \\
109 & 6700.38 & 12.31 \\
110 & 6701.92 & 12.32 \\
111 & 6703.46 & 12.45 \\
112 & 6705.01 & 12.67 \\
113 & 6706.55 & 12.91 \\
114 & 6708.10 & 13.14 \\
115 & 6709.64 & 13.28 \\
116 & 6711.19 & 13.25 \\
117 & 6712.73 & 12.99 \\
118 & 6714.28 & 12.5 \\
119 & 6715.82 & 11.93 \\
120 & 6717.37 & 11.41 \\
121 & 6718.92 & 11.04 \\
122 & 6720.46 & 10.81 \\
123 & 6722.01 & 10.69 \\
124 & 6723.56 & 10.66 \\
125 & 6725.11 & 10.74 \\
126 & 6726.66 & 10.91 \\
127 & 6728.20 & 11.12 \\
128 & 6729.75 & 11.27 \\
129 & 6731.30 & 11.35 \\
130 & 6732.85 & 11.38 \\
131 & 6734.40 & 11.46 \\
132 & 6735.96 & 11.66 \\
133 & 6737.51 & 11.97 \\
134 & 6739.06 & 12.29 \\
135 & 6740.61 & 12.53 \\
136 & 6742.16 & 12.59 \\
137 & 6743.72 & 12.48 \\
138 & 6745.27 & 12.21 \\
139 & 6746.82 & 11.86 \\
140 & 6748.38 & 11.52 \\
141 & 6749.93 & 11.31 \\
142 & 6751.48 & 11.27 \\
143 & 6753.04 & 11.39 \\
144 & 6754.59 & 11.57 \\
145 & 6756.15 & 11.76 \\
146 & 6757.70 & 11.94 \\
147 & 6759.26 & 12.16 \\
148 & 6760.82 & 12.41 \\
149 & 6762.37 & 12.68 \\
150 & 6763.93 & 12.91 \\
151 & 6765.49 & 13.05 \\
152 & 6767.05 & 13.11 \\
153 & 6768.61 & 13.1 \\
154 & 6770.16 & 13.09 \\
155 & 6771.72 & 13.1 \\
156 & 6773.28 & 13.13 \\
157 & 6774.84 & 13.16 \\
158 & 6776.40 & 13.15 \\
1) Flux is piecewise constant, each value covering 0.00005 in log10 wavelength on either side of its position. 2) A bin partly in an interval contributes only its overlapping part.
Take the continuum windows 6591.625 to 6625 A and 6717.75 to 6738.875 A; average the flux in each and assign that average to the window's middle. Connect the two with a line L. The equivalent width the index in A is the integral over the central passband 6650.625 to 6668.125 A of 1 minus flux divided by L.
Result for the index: 2.0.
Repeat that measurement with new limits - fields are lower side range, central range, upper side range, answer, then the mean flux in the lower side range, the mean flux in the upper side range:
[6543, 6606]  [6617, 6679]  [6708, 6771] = 4.9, 18.3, 12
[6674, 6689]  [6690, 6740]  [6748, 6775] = 2.9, 12.9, 12.4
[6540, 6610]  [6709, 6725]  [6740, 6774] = 2.2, 18.4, 12.3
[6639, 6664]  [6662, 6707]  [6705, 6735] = -1.5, 13.4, 11.8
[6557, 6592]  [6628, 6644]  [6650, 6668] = -0.4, 18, 13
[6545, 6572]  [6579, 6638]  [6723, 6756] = -0.6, 18.7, 11.6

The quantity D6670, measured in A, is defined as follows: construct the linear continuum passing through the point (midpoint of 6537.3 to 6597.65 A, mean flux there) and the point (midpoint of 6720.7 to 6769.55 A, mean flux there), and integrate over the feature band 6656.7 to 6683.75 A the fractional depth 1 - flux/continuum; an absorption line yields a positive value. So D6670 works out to 2.1 A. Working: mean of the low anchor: 18.8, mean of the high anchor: 11.8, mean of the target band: 13.6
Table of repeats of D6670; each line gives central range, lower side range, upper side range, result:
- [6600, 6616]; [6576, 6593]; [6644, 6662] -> -1.1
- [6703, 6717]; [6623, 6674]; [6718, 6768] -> -0.2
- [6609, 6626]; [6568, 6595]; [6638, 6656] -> -1.2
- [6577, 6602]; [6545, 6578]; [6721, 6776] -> -0.8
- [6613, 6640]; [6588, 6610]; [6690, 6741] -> 1.7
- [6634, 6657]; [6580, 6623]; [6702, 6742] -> 2.7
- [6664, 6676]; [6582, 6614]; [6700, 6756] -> 0.2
